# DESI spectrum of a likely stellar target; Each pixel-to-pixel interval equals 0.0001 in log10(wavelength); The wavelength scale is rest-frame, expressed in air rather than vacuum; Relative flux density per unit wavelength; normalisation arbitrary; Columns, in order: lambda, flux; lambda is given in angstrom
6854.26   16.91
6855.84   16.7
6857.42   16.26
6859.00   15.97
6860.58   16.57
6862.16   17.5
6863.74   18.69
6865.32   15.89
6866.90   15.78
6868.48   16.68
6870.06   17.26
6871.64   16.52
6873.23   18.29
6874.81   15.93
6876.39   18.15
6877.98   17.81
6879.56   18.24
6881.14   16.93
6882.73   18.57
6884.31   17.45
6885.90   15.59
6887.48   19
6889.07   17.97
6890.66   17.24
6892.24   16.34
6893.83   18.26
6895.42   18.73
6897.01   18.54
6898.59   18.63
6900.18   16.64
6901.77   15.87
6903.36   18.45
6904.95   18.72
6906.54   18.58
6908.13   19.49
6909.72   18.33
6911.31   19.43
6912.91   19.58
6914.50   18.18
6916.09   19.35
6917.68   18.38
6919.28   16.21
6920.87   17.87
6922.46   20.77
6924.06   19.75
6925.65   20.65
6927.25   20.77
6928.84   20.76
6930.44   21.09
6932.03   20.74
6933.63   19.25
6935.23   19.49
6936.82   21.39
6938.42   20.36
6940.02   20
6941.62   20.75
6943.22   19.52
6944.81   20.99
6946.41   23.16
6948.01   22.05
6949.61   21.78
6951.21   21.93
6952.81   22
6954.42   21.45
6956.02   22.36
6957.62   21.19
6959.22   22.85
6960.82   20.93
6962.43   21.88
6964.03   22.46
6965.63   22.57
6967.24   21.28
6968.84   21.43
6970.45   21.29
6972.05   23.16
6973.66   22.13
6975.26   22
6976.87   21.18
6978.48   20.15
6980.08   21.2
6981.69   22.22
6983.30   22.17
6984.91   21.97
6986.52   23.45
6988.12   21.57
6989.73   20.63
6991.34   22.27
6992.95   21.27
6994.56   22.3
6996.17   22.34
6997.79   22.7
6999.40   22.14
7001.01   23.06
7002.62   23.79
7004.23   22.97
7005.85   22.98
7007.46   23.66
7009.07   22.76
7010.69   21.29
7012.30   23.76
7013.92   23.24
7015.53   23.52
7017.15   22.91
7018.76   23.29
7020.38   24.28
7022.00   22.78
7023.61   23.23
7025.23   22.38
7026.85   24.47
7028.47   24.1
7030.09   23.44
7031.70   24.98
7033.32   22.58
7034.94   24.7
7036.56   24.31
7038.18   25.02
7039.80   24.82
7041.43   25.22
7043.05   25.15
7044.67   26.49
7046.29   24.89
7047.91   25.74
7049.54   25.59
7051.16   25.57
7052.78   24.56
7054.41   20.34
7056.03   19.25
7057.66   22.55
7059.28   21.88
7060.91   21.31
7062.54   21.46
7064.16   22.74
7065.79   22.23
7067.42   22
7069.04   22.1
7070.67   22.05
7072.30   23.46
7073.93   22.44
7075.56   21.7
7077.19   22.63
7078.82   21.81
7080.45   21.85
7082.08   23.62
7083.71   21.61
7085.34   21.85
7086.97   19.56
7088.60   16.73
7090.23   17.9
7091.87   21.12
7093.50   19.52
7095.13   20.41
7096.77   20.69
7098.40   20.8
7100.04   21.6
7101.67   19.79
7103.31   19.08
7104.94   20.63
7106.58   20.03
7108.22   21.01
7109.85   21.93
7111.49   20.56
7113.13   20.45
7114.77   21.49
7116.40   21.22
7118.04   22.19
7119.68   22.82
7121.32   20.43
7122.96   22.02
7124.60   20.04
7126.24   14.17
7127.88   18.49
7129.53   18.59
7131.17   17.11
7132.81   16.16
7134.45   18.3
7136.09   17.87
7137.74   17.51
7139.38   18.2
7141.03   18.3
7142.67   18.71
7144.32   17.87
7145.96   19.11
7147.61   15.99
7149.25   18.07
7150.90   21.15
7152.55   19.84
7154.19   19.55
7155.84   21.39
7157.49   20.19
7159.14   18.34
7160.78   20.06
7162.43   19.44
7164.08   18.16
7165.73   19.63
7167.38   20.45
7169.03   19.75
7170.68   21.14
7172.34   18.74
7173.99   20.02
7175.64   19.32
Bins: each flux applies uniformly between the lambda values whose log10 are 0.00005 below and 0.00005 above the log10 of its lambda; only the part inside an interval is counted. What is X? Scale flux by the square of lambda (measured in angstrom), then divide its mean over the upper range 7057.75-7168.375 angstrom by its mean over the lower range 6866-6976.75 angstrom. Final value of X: 1.1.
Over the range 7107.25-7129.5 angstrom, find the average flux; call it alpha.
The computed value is 20.4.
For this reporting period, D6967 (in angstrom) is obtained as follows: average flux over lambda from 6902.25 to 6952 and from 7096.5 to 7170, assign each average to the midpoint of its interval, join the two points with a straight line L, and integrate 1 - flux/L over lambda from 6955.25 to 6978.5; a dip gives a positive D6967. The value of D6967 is -2.4 angstrom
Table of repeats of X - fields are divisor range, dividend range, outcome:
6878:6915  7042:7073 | 1.34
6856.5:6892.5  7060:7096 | 1.32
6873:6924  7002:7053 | 1.38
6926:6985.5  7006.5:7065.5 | 1.13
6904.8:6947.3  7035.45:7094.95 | 1.18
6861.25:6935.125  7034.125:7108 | 1.28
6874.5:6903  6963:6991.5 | 1.27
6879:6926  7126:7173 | 1.10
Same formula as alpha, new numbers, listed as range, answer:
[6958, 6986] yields 21.8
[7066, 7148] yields 20.1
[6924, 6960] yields 21.1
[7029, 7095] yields 22.7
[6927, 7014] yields 21.8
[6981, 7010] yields 22.5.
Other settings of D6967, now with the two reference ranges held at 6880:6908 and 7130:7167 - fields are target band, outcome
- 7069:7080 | -2.3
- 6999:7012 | -3.4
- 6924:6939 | -2.1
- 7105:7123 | -2.6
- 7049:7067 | -4.0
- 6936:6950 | -2.4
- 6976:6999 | -4.7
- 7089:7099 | -0.8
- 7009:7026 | -4.5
